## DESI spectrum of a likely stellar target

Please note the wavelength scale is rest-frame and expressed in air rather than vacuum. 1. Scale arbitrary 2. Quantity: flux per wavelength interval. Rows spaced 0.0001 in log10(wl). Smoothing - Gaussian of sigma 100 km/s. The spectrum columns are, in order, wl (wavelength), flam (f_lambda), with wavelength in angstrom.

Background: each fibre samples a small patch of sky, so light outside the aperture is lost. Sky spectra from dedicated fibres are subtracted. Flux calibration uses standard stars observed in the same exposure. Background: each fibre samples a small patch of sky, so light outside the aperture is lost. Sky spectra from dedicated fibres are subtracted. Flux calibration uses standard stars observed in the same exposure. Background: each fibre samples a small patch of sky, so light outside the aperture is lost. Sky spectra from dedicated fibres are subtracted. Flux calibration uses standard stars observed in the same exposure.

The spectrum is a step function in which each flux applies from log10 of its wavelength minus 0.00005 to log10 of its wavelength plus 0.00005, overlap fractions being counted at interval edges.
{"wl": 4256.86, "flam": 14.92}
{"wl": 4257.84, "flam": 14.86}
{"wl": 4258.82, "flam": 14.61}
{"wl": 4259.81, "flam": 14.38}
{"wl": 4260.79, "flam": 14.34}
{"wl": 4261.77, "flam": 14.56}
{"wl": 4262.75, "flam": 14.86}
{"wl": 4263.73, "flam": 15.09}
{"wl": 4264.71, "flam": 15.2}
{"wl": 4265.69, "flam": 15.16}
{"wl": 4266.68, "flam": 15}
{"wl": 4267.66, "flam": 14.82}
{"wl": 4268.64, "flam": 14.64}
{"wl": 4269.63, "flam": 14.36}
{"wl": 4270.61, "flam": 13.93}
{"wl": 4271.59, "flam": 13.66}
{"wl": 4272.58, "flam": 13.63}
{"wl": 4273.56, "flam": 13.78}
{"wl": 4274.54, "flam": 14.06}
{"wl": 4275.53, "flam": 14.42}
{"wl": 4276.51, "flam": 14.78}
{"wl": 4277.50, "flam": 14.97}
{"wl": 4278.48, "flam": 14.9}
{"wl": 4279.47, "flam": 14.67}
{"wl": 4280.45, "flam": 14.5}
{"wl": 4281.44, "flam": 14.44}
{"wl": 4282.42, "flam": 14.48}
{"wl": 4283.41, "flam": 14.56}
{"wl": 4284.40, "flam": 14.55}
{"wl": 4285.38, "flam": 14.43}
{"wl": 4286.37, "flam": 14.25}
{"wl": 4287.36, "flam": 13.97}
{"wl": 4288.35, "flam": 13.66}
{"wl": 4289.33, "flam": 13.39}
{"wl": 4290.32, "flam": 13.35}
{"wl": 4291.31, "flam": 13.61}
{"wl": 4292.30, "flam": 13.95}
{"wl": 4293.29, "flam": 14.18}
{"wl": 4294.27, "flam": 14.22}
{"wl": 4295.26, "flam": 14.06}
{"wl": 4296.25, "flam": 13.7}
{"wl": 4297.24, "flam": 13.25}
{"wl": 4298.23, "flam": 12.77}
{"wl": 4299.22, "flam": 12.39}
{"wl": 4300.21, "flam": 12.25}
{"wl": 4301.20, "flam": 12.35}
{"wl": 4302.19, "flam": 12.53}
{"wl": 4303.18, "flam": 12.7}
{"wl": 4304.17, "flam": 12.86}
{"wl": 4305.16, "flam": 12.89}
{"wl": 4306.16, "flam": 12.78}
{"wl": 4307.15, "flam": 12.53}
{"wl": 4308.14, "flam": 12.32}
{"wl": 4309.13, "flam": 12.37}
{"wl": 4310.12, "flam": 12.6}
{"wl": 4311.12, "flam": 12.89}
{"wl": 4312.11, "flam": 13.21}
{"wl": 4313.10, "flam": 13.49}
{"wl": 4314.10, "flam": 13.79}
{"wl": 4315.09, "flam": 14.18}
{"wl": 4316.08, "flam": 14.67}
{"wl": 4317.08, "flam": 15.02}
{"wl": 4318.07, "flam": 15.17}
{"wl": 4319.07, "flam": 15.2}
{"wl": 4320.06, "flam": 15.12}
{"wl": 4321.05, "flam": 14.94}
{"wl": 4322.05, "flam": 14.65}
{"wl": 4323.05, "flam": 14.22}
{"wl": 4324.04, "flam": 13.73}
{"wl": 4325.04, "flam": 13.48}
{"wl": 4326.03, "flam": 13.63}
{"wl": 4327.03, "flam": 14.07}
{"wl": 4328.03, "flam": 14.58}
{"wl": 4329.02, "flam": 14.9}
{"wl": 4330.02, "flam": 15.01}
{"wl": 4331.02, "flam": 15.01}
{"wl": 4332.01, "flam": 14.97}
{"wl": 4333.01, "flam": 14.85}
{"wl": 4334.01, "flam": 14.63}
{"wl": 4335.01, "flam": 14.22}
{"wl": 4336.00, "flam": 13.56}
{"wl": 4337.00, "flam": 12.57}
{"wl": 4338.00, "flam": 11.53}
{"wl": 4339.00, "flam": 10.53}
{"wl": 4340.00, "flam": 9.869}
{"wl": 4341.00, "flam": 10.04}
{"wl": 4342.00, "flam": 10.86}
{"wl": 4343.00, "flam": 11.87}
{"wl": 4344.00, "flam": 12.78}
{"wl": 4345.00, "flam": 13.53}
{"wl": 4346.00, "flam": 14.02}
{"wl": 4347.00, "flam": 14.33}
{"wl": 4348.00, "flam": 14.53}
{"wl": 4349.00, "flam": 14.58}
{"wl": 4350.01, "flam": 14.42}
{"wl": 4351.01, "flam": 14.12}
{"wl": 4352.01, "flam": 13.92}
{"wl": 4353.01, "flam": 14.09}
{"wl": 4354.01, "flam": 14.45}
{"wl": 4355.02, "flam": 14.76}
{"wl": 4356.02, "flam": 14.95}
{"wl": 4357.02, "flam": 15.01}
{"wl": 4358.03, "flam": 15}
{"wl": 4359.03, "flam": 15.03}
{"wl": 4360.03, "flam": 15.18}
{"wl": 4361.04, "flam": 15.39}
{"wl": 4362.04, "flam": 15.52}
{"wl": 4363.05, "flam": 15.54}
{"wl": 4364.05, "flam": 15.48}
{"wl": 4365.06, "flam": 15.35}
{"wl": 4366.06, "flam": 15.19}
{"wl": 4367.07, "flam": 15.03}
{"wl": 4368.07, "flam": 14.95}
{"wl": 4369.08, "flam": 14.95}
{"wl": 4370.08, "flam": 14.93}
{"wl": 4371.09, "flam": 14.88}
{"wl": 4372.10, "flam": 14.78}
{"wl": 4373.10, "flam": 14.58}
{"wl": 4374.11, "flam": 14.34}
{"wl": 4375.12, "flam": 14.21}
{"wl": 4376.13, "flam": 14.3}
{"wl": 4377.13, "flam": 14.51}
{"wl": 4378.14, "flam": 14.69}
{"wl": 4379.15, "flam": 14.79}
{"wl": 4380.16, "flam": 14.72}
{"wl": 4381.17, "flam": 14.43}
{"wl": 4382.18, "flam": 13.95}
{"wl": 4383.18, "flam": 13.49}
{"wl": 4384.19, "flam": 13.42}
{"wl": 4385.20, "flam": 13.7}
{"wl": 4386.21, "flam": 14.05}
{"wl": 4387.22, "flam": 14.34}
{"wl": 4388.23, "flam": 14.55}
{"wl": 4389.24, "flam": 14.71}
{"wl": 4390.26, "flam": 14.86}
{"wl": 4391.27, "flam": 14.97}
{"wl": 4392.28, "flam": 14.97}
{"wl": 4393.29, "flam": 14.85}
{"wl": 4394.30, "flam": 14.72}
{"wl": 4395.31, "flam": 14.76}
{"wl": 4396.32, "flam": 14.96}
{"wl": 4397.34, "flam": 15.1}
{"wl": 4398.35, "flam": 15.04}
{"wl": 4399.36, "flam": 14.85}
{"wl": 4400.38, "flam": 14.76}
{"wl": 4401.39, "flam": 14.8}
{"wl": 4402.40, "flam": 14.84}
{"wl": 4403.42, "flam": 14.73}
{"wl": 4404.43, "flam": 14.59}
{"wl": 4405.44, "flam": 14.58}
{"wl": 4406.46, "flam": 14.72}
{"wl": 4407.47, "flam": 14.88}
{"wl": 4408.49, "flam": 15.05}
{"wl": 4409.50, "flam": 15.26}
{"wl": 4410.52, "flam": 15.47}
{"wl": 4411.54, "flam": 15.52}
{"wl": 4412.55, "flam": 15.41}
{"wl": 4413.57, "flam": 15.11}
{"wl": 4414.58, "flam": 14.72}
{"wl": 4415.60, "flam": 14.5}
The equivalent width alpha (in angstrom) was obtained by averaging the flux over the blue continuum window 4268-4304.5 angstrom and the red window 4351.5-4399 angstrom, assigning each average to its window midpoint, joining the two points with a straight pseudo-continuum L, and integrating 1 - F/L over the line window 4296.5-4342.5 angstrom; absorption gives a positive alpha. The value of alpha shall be 2.6 angstrom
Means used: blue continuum 13.9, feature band 13.4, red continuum 14.7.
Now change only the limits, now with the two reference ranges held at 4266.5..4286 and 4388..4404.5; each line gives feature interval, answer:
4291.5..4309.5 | 1.84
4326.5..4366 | 1.82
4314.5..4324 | -0.11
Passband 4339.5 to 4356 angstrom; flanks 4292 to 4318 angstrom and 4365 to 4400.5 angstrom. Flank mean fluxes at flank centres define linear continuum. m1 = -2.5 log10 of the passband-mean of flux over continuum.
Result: 0.06 mag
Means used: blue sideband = 13.3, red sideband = 14.6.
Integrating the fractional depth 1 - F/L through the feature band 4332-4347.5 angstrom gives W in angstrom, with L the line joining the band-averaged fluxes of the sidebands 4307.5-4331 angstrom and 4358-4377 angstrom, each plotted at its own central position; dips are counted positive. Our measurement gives 1.9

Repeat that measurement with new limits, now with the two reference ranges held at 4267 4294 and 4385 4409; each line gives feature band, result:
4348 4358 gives 0.0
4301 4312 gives 1.3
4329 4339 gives 0.4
